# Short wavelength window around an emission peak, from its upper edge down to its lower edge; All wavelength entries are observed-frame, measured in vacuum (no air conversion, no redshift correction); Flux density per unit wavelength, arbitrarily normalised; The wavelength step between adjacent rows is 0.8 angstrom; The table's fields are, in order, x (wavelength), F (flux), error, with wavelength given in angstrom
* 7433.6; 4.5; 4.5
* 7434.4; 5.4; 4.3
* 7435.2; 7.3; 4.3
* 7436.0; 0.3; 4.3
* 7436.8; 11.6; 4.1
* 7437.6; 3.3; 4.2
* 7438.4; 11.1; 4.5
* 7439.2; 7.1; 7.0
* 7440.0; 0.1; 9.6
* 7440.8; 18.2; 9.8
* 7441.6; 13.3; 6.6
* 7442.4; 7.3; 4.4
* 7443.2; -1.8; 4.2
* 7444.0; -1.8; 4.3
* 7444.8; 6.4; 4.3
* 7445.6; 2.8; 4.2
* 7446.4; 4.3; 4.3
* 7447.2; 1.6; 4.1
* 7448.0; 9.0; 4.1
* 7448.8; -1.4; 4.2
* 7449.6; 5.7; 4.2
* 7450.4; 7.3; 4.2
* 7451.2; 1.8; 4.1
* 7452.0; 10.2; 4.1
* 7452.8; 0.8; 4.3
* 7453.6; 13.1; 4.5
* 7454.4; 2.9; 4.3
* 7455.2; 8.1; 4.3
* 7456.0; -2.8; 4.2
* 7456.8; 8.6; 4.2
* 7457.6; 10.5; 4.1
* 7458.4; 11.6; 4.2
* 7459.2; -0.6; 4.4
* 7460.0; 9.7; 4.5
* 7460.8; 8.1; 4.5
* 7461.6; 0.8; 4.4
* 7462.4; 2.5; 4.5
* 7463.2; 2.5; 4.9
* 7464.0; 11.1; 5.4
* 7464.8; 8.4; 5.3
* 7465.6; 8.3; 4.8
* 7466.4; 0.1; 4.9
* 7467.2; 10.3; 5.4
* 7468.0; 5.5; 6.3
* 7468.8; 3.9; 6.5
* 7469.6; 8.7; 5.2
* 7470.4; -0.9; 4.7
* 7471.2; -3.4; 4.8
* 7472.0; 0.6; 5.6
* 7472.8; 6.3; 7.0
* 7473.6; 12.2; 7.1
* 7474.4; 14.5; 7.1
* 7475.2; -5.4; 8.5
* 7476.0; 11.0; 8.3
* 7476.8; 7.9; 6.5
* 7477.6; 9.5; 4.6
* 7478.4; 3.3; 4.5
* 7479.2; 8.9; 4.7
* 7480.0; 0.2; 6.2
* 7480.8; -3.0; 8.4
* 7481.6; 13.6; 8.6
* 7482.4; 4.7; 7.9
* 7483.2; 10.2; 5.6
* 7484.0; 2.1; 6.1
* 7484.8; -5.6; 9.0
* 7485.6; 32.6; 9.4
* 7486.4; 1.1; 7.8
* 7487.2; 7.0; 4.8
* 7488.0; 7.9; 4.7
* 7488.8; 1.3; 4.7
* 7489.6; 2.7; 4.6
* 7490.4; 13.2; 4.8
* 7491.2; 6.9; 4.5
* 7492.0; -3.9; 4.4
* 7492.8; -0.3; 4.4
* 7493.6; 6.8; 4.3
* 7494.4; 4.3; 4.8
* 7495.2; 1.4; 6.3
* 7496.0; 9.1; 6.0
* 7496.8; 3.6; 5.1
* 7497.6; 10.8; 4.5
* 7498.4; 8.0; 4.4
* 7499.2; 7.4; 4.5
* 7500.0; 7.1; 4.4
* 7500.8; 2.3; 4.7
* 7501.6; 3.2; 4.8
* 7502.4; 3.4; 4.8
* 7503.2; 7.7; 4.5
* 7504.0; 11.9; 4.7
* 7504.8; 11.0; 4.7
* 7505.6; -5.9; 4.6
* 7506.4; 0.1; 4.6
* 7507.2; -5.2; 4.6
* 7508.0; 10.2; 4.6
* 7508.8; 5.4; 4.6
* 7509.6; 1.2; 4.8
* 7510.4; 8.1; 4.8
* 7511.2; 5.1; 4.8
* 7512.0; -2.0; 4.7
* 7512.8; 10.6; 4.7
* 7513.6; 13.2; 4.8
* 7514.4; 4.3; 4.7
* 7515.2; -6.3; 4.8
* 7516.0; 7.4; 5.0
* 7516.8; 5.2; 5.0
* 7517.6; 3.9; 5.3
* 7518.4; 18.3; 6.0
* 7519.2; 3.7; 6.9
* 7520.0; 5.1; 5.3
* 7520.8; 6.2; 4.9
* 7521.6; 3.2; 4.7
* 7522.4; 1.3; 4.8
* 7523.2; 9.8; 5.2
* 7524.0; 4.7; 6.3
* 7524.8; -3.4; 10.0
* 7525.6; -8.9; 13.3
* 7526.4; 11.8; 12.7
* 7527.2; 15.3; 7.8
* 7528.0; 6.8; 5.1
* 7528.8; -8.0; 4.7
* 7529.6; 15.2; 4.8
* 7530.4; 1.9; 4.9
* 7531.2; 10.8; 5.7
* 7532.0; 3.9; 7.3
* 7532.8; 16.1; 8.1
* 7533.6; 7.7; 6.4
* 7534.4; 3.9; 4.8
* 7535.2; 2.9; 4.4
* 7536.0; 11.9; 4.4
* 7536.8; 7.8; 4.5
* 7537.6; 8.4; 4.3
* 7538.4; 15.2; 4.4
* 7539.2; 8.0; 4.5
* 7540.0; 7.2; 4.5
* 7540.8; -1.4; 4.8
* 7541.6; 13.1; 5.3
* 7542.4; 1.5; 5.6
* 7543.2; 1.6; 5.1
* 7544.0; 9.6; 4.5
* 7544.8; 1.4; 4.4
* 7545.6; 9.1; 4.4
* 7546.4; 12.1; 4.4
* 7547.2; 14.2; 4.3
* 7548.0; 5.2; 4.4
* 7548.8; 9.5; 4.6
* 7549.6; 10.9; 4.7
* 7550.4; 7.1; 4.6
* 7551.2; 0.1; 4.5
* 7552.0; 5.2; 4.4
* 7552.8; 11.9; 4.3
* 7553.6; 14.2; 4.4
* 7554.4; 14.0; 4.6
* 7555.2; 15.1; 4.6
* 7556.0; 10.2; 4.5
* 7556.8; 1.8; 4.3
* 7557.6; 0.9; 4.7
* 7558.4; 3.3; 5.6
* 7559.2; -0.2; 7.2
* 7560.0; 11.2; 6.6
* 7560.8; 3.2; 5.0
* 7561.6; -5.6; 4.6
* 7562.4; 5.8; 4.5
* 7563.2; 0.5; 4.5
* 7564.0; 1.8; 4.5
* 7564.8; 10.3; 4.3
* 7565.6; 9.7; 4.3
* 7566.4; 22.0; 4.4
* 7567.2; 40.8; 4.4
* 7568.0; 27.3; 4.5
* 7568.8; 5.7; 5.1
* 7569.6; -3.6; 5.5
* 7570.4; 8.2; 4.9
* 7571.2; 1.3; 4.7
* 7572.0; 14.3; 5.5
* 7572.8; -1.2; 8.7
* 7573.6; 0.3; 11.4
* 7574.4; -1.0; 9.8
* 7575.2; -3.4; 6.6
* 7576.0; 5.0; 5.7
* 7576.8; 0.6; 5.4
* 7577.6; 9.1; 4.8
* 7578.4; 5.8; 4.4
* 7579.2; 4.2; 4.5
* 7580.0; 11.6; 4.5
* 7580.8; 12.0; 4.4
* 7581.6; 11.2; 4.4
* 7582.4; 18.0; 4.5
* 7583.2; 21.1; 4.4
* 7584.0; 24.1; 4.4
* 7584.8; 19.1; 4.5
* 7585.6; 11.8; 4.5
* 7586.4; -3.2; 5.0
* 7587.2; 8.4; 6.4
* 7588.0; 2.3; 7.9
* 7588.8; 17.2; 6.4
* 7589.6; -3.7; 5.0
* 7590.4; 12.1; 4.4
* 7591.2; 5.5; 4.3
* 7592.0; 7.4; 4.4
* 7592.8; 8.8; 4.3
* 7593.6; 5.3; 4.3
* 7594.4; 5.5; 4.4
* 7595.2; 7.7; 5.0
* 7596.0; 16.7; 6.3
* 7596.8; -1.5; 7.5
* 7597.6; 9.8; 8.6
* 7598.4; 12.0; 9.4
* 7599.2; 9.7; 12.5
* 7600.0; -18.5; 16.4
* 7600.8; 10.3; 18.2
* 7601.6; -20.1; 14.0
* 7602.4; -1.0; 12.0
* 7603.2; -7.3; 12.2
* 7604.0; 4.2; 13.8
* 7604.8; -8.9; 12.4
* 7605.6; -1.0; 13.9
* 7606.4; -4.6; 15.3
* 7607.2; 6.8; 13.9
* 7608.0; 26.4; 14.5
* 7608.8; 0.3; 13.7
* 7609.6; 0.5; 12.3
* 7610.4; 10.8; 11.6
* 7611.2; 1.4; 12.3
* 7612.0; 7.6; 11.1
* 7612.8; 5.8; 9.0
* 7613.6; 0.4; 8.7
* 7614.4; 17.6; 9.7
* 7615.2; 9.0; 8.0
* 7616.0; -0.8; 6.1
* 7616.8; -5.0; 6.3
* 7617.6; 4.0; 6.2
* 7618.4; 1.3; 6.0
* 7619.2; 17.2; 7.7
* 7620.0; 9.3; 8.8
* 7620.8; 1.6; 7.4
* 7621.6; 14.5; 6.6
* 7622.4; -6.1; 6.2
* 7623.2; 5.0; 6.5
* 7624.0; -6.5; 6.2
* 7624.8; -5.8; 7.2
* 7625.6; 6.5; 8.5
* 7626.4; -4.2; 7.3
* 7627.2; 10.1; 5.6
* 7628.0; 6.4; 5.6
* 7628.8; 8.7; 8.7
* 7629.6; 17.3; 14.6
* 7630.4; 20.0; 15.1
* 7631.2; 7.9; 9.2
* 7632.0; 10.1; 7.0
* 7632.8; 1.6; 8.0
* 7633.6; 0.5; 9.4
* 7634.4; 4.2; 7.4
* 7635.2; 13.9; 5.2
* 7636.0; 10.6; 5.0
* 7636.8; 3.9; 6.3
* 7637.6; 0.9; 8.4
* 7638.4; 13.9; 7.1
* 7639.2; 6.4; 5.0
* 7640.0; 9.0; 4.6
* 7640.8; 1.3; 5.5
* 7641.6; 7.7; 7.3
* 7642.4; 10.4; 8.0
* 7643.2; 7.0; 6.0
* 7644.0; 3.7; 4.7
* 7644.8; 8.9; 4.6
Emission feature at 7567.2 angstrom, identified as [S II]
